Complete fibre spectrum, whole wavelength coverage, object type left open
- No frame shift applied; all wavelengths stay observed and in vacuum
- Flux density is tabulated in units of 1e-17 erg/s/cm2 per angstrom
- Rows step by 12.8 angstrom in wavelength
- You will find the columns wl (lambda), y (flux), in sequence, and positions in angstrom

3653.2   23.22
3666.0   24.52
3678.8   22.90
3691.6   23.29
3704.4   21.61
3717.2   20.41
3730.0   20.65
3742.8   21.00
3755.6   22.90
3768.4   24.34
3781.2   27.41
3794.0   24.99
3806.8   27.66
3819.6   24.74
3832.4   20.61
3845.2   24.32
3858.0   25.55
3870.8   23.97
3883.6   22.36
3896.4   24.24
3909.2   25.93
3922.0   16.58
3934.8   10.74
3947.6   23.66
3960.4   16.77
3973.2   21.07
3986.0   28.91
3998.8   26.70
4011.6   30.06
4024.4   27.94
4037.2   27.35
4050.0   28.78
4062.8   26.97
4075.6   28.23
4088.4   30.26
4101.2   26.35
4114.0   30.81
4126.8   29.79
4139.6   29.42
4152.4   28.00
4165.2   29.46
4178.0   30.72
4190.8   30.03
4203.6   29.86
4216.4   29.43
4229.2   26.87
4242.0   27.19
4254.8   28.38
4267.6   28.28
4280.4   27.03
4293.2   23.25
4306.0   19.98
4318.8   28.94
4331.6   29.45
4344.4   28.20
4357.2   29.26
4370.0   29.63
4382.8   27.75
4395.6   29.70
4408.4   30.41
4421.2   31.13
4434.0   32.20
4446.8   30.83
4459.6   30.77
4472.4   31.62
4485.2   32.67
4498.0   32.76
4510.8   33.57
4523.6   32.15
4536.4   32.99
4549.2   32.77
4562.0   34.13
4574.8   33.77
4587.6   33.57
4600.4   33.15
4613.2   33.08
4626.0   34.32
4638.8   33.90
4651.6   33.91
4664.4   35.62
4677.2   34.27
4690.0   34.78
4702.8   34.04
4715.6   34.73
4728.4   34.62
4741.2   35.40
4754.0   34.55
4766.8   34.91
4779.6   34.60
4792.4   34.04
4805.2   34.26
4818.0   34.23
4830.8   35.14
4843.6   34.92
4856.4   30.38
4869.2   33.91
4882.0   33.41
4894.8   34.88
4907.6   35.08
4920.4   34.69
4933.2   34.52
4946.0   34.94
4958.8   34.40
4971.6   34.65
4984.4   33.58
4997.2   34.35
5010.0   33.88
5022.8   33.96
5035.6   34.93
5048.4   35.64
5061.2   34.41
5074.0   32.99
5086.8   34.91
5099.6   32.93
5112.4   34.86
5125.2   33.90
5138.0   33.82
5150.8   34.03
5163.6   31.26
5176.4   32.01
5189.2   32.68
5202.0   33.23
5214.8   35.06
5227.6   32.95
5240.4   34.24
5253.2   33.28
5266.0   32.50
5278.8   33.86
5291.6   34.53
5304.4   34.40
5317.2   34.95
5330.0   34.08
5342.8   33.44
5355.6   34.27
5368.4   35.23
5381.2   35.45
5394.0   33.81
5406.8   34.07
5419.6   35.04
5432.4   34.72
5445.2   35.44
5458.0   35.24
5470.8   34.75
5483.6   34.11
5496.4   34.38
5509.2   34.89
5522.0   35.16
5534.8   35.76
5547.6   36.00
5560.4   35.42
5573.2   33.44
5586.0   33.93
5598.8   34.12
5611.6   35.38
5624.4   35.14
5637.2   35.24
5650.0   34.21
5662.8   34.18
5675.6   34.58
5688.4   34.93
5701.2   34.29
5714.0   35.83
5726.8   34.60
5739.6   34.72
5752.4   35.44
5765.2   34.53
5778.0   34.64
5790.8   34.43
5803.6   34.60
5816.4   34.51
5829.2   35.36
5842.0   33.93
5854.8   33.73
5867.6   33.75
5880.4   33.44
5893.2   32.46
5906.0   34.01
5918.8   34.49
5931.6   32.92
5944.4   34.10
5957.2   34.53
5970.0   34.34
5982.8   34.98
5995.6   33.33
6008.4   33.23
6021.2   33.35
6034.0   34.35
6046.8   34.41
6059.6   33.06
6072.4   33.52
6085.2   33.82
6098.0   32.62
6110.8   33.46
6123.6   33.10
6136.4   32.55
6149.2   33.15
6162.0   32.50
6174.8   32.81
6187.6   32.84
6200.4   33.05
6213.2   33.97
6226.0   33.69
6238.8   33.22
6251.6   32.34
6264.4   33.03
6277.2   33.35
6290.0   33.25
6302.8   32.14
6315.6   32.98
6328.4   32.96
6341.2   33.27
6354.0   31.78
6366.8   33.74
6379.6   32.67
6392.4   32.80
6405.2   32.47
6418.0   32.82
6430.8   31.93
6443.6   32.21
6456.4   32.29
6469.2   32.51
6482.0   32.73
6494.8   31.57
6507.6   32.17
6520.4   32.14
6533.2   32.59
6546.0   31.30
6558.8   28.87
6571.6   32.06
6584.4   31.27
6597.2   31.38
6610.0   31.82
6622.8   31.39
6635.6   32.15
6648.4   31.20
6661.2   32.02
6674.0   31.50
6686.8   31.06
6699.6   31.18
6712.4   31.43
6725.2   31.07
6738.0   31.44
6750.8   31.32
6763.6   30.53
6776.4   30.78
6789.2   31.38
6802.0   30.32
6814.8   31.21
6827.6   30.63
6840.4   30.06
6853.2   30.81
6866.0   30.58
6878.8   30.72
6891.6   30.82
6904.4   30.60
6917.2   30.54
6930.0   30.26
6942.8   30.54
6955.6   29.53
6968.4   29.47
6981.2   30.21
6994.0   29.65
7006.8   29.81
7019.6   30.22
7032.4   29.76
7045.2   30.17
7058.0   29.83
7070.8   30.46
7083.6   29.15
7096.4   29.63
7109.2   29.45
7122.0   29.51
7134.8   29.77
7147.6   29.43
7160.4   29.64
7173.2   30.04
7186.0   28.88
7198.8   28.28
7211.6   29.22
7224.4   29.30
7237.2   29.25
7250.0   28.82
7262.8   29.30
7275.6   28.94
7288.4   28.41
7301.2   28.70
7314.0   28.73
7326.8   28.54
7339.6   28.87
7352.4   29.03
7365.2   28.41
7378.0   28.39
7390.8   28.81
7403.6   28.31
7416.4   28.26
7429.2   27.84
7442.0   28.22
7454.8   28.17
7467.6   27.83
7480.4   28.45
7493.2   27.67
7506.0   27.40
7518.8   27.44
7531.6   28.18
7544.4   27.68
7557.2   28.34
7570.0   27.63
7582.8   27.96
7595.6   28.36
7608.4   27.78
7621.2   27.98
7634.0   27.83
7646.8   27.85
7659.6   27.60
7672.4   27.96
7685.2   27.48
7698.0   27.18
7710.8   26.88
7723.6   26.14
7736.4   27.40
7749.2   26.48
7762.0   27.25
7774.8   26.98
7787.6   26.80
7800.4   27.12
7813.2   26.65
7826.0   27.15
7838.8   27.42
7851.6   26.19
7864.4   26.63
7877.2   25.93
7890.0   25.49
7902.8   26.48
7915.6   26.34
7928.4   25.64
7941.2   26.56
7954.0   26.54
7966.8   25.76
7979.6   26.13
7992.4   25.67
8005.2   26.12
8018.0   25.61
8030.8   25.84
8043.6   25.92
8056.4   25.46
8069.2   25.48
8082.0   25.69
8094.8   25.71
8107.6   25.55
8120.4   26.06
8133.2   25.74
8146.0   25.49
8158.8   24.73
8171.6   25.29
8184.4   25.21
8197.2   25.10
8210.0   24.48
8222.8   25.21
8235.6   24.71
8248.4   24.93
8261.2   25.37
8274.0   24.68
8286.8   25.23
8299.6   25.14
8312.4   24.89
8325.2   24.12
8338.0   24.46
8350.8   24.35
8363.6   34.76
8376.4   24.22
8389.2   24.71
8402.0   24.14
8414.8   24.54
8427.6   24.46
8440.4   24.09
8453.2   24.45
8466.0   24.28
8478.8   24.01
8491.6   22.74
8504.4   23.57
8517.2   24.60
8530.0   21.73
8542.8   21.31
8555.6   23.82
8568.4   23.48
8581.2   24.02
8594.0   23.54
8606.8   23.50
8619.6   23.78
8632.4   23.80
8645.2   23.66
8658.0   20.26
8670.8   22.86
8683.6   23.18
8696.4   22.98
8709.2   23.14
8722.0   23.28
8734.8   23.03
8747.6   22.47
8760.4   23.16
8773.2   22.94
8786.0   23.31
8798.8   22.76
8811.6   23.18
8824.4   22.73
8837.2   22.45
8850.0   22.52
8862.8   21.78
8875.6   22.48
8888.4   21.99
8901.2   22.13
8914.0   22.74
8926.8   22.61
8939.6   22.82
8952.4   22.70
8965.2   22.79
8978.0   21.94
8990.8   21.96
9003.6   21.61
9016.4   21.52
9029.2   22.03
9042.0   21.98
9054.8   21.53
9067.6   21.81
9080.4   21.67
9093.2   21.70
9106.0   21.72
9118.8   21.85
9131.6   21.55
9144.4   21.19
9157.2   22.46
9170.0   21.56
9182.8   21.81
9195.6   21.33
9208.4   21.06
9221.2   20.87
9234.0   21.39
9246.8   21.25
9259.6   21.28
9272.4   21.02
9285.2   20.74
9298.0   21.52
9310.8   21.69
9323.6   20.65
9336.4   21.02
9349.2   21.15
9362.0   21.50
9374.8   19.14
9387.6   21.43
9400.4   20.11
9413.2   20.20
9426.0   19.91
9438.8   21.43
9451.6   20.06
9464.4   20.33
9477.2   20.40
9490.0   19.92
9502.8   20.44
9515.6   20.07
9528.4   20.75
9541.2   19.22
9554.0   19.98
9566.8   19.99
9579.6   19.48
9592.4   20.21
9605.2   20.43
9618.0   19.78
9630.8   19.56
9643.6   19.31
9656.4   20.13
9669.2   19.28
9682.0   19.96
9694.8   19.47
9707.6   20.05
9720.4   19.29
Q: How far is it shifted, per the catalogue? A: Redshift 0.00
